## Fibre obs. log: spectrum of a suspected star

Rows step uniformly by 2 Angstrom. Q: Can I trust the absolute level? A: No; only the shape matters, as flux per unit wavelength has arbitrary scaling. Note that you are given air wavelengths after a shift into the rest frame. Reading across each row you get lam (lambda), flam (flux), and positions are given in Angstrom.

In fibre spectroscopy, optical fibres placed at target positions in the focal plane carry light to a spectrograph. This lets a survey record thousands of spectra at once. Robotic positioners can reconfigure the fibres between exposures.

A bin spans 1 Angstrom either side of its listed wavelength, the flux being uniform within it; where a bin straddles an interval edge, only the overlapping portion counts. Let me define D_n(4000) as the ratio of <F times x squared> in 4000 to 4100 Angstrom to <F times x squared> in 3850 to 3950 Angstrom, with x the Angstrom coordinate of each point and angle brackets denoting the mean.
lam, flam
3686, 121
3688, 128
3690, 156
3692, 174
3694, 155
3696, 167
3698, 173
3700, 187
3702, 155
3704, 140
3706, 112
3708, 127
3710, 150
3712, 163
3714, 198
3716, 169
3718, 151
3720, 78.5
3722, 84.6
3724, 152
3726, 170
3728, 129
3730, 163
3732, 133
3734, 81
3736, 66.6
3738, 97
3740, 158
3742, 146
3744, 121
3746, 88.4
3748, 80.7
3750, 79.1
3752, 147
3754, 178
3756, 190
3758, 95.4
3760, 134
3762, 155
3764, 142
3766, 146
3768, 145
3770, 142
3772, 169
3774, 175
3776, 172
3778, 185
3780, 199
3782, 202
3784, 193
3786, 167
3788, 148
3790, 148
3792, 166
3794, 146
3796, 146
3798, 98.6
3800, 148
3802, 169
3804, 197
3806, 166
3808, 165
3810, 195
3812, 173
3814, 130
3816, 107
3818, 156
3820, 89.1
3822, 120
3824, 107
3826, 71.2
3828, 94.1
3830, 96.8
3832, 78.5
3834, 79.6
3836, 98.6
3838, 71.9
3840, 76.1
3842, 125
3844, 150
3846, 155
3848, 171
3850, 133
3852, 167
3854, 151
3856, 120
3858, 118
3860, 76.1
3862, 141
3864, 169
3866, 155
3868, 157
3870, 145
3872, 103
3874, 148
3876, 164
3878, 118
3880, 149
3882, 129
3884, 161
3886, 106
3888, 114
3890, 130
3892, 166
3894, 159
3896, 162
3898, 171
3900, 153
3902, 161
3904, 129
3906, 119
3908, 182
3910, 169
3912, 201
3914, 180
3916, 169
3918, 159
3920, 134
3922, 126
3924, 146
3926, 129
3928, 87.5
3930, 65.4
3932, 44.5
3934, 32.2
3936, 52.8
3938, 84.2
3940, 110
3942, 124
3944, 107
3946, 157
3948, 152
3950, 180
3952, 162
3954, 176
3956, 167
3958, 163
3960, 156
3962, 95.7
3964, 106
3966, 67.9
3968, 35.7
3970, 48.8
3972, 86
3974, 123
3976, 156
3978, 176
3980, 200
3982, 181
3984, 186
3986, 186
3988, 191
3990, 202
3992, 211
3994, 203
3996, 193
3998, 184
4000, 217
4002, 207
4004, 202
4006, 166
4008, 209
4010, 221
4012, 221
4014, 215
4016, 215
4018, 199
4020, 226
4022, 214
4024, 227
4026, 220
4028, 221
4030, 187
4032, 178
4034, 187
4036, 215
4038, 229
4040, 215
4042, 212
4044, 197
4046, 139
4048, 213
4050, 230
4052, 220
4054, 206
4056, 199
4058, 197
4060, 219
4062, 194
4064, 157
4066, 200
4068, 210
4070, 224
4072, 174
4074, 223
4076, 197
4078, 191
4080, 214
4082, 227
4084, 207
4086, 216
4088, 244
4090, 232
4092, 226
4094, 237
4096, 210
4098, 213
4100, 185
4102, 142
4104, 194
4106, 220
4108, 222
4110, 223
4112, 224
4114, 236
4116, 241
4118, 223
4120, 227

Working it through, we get 1.67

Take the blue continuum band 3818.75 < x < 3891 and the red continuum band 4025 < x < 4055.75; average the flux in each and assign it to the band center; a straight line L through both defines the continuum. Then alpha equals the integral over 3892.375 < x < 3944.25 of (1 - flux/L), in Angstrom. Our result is 6.8 Angstrom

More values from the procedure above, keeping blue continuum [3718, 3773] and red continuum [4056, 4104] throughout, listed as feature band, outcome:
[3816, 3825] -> 1.8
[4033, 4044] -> -0.8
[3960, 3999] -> 7.3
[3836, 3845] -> 2.7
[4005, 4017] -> -1.1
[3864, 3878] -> 1.1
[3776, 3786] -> -3.8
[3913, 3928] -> 2.1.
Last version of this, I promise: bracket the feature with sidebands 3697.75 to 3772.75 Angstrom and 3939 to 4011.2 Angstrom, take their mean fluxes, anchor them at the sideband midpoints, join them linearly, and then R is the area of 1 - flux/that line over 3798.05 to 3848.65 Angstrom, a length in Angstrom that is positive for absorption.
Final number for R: 6.2 Angstrom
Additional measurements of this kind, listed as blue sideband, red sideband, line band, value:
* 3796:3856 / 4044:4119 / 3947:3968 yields 4.0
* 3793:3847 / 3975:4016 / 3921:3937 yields 7.9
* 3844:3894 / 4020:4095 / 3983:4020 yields -2.8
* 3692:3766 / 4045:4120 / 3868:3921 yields 6.7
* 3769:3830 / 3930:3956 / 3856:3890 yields -0.4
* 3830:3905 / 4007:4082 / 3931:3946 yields 7.2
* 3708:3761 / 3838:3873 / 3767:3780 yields -3.5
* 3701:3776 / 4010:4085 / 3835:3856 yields 4.1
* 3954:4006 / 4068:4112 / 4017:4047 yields -3.5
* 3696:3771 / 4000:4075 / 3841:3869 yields 3.7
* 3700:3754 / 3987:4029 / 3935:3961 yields 7.3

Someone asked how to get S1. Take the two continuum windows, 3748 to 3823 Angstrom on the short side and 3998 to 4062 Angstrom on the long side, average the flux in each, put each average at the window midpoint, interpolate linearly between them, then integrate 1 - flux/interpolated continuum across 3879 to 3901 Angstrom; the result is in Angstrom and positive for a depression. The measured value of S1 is 3.8 Angstrom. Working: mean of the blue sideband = 153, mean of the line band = 145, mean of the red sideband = 207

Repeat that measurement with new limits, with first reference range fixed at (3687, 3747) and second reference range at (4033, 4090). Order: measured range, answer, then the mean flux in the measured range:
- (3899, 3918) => 1.51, 162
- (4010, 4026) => -1.59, 217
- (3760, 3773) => 0.01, 149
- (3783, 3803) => 0.11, 153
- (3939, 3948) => 2.73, 128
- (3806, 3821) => 1.07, 146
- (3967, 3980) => 5.34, 112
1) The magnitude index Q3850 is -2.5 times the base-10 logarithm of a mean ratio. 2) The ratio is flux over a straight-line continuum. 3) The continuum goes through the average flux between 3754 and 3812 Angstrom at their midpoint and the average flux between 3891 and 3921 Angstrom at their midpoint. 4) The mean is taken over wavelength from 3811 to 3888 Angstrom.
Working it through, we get 0.27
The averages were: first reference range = 161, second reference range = 161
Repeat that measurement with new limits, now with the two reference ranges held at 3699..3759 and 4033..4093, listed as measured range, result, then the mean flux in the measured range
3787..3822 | 0.00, 149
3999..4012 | -0.06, 205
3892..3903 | 0.06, 162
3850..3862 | 0.25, 128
